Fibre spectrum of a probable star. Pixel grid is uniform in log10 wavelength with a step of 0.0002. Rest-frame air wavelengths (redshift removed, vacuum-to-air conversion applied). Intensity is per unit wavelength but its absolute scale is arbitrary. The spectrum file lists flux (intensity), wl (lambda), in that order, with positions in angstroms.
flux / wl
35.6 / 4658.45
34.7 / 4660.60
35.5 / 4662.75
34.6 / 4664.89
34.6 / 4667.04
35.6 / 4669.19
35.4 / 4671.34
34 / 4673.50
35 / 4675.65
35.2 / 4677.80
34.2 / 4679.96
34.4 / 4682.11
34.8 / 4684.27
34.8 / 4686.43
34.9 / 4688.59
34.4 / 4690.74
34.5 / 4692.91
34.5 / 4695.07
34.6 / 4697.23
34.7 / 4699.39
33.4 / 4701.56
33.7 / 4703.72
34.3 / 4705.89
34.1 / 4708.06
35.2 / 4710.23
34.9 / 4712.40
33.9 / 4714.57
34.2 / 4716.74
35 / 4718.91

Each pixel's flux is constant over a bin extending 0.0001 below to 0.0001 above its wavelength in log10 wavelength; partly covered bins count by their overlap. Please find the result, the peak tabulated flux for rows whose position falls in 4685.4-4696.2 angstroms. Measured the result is 34.9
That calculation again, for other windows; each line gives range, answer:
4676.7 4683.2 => 35.2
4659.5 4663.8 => 35.5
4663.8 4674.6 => 35.6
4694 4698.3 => 34.6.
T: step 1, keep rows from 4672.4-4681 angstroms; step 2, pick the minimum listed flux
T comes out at 34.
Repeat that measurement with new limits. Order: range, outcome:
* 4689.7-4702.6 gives 33.4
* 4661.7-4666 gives 34.6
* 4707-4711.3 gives 34.1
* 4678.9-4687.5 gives 34.2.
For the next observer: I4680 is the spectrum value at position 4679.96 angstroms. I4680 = 34.2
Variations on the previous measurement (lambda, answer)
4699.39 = 34.7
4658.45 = 35.6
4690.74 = 34.4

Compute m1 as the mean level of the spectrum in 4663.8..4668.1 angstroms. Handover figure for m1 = 34.7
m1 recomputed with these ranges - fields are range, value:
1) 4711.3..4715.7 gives 34.4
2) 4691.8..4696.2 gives 34.5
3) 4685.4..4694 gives 34.7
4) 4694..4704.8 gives 34.2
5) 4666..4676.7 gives 34.9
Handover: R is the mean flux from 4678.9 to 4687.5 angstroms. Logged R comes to 34.6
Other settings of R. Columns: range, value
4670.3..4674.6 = 34.7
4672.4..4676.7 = 34.5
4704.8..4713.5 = 34.6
